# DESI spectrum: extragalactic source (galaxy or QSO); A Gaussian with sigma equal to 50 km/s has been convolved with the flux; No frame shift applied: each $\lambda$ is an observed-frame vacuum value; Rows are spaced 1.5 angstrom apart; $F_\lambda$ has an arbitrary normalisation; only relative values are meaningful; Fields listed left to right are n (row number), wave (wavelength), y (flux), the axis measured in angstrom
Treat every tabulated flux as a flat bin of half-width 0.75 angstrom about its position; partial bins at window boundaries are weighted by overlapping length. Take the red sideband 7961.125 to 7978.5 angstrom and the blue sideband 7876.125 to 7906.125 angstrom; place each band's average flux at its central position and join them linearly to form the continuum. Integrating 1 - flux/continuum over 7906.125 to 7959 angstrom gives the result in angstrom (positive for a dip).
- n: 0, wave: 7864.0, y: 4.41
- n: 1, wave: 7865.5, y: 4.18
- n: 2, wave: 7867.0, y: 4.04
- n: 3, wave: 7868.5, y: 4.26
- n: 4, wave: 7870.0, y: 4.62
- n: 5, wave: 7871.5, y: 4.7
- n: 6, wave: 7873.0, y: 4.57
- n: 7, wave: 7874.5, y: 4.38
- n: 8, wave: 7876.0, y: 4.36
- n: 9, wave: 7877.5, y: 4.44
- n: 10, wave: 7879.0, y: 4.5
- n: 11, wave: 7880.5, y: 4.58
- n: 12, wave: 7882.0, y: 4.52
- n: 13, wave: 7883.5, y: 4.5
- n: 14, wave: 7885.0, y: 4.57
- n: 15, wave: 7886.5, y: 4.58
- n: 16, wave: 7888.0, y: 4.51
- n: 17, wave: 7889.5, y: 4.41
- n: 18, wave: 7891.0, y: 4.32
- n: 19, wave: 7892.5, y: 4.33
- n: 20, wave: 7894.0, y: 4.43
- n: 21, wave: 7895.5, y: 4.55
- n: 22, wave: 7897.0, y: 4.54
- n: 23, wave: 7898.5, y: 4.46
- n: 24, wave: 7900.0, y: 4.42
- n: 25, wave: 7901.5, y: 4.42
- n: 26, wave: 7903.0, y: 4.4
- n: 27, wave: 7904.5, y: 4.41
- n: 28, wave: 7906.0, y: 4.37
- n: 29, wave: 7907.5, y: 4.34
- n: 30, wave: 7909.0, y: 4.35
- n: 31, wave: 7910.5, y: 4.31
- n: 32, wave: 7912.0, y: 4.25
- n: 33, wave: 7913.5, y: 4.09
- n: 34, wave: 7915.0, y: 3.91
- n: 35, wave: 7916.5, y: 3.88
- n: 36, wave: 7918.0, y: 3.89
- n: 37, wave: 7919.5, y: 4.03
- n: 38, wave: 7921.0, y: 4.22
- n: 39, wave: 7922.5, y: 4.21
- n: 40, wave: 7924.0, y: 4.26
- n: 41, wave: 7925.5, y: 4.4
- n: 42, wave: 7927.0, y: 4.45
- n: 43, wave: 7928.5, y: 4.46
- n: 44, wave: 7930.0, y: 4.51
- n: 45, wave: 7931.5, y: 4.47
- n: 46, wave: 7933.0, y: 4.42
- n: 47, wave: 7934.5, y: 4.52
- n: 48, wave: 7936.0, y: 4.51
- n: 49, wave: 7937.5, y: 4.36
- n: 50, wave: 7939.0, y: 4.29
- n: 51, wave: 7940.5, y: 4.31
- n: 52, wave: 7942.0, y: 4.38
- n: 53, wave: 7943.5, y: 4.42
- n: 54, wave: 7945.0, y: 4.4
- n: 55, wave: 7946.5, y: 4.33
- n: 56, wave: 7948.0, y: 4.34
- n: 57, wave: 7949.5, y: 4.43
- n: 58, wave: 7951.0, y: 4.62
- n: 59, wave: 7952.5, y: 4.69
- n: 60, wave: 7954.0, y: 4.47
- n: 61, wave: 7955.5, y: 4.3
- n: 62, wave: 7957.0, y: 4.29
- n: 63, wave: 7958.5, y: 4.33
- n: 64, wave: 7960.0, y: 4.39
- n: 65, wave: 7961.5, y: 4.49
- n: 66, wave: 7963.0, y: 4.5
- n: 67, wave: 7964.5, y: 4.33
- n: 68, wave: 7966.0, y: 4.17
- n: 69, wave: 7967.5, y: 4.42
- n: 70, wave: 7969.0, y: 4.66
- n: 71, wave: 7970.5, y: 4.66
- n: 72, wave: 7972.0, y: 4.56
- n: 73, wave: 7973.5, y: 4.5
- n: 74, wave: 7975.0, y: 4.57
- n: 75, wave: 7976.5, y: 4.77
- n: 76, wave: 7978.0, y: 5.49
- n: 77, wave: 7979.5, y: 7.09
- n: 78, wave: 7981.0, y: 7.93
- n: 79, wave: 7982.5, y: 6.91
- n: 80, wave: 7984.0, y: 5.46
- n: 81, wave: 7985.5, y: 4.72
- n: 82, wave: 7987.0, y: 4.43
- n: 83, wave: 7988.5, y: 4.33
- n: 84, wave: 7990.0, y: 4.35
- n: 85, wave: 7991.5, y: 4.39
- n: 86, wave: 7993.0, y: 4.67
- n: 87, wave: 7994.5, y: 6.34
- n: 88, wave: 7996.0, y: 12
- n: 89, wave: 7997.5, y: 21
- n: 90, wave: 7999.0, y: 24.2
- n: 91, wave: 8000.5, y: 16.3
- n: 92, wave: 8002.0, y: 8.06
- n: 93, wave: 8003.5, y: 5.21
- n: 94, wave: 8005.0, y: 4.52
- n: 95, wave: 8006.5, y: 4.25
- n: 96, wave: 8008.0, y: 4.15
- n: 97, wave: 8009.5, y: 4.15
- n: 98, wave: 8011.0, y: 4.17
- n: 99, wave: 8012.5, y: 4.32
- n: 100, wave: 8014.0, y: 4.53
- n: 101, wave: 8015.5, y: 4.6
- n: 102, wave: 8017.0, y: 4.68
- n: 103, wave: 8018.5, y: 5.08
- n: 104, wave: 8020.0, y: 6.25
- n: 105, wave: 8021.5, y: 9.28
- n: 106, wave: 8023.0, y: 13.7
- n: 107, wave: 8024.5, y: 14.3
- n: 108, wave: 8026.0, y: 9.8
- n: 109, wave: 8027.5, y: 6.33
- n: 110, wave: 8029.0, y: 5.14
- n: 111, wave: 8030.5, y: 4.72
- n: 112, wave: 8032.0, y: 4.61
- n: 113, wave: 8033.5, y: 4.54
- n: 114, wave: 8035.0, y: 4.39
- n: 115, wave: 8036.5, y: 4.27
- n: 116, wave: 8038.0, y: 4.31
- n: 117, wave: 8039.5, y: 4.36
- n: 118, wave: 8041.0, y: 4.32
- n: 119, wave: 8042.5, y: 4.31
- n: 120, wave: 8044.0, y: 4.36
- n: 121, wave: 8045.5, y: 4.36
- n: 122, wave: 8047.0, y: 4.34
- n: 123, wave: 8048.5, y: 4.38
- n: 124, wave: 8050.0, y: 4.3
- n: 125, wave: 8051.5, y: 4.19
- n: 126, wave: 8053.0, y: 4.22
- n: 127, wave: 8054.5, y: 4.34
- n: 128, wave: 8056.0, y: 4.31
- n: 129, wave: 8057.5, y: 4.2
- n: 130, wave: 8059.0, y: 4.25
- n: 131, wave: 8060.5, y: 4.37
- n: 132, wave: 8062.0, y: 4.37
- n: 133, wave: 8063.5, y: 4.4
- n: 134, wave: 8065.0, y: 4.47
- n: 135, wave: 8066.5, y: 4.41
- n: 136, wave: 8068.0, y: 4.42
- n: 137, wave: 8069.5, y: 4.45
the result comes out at 2.3 angstrom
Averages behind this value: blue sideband 4.46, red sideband 4.58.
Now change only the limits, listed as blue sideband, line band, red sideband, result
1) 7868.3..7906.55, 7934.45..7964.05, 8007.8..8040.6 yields 4.3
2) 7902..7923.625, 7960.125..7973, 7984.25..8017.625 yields 3.4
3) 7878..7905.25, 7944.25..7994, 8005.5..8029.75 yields 8.2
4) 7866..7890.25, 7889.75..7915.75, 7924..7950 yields 0.6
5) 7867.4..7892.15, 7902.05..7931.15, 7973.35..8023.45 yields 5.6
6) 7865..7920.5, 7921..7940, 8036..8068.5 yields -0.2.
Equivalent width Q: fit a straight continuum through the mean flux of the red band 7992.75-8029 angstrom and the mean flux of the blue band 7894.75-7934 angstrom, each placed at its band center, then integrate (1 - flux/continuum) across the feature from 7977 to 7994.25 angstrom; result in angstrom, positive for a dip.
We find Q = 4.36 angstrom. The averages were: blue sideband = 4.31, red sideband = 8.4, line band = 5.45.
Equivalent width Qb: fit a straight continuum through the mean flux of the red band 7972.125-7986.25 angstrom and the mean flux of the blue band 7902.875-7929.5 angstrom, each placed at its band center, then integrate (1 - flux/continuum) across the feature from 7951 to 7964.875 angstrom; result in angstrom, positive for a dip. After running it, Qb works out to 2.00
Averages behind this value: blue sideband 4.23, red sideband 5.66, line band 4.43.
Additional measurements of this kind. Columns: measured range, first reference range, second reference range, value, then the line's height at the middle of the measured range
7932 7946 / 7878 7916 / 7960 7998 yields 2.0 angstrom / 5.13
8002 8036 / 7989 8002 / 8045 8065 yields 9.2 angstrom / 8.55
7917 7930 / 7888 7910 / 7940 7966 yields 0.5 angstrom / 4.41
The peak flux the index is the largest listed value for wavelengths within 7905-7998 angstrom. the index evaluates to 21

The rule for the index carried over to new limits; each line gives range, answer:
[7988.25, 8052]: 24.2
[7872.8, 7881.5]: 4.58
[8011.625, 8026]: 14.3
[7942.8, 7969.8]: 4.69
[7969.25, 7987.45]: 7.93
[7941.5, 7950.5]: 4.43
